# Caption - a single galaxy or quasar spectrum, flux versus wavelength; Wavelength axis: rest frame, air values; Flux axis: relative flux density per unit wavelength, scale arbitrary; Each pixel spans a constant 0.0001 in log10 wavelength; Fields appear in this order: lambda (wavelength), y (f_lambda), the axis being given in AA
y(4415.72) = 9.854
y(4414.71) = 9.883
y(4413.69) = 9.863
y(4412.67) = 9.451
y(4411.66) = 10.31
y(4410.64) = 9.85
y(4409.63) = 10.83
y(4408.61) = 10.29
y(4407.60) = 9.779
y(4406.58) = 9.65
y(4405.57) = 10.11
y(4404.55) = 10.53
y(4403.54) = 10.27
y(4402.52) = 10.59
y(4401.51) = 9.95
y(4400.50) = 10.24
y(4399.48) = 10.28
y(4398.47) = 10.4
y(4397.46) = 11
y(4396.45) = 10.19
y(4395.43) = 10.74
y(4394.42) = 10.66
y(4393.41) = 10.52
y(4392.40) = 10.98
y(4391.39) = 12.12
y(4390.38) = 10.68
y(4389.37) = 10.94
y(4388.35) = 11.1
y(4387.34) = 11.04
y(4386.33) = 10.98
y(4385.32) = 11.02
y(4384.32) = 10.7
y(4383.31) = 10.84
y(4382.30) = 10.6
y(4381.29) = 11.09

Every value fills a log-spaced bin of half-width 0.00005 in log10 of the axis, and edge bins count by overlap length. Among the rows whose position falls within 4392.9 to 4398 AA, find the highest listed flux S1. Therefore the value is 11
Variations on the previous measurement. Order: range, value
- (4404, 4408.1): 10.53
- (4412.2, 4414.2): 9.863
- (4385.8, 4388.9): 11.1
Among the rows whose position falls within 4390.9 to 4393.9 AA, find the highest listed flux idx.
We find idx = 12.12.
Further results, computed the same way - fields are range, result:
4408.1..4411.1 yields 10.83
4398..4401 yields 10.4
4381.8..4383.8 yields 10.84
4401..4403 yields 10.59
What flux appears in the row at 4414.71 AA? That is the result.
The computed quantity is 9.883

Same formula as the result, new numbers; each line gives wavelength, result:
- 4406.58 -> 9.65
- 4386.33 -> 10.98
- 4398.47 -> 10.4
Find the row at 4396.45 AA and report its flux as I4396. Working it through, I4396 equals 10.19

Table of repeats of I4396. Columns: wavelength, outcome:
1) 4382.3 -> 10.6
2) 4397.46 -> 11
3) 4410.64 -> 9.85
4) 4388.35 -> 11.1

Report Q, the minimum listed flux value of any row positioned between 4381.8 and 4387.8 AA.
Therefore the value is 10.6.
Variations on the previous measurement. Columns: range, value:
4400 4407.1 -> 9.65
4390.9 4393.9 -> 10.52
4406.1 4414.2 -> 9.451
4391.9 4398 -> 10.19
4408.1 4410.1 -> 10.29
